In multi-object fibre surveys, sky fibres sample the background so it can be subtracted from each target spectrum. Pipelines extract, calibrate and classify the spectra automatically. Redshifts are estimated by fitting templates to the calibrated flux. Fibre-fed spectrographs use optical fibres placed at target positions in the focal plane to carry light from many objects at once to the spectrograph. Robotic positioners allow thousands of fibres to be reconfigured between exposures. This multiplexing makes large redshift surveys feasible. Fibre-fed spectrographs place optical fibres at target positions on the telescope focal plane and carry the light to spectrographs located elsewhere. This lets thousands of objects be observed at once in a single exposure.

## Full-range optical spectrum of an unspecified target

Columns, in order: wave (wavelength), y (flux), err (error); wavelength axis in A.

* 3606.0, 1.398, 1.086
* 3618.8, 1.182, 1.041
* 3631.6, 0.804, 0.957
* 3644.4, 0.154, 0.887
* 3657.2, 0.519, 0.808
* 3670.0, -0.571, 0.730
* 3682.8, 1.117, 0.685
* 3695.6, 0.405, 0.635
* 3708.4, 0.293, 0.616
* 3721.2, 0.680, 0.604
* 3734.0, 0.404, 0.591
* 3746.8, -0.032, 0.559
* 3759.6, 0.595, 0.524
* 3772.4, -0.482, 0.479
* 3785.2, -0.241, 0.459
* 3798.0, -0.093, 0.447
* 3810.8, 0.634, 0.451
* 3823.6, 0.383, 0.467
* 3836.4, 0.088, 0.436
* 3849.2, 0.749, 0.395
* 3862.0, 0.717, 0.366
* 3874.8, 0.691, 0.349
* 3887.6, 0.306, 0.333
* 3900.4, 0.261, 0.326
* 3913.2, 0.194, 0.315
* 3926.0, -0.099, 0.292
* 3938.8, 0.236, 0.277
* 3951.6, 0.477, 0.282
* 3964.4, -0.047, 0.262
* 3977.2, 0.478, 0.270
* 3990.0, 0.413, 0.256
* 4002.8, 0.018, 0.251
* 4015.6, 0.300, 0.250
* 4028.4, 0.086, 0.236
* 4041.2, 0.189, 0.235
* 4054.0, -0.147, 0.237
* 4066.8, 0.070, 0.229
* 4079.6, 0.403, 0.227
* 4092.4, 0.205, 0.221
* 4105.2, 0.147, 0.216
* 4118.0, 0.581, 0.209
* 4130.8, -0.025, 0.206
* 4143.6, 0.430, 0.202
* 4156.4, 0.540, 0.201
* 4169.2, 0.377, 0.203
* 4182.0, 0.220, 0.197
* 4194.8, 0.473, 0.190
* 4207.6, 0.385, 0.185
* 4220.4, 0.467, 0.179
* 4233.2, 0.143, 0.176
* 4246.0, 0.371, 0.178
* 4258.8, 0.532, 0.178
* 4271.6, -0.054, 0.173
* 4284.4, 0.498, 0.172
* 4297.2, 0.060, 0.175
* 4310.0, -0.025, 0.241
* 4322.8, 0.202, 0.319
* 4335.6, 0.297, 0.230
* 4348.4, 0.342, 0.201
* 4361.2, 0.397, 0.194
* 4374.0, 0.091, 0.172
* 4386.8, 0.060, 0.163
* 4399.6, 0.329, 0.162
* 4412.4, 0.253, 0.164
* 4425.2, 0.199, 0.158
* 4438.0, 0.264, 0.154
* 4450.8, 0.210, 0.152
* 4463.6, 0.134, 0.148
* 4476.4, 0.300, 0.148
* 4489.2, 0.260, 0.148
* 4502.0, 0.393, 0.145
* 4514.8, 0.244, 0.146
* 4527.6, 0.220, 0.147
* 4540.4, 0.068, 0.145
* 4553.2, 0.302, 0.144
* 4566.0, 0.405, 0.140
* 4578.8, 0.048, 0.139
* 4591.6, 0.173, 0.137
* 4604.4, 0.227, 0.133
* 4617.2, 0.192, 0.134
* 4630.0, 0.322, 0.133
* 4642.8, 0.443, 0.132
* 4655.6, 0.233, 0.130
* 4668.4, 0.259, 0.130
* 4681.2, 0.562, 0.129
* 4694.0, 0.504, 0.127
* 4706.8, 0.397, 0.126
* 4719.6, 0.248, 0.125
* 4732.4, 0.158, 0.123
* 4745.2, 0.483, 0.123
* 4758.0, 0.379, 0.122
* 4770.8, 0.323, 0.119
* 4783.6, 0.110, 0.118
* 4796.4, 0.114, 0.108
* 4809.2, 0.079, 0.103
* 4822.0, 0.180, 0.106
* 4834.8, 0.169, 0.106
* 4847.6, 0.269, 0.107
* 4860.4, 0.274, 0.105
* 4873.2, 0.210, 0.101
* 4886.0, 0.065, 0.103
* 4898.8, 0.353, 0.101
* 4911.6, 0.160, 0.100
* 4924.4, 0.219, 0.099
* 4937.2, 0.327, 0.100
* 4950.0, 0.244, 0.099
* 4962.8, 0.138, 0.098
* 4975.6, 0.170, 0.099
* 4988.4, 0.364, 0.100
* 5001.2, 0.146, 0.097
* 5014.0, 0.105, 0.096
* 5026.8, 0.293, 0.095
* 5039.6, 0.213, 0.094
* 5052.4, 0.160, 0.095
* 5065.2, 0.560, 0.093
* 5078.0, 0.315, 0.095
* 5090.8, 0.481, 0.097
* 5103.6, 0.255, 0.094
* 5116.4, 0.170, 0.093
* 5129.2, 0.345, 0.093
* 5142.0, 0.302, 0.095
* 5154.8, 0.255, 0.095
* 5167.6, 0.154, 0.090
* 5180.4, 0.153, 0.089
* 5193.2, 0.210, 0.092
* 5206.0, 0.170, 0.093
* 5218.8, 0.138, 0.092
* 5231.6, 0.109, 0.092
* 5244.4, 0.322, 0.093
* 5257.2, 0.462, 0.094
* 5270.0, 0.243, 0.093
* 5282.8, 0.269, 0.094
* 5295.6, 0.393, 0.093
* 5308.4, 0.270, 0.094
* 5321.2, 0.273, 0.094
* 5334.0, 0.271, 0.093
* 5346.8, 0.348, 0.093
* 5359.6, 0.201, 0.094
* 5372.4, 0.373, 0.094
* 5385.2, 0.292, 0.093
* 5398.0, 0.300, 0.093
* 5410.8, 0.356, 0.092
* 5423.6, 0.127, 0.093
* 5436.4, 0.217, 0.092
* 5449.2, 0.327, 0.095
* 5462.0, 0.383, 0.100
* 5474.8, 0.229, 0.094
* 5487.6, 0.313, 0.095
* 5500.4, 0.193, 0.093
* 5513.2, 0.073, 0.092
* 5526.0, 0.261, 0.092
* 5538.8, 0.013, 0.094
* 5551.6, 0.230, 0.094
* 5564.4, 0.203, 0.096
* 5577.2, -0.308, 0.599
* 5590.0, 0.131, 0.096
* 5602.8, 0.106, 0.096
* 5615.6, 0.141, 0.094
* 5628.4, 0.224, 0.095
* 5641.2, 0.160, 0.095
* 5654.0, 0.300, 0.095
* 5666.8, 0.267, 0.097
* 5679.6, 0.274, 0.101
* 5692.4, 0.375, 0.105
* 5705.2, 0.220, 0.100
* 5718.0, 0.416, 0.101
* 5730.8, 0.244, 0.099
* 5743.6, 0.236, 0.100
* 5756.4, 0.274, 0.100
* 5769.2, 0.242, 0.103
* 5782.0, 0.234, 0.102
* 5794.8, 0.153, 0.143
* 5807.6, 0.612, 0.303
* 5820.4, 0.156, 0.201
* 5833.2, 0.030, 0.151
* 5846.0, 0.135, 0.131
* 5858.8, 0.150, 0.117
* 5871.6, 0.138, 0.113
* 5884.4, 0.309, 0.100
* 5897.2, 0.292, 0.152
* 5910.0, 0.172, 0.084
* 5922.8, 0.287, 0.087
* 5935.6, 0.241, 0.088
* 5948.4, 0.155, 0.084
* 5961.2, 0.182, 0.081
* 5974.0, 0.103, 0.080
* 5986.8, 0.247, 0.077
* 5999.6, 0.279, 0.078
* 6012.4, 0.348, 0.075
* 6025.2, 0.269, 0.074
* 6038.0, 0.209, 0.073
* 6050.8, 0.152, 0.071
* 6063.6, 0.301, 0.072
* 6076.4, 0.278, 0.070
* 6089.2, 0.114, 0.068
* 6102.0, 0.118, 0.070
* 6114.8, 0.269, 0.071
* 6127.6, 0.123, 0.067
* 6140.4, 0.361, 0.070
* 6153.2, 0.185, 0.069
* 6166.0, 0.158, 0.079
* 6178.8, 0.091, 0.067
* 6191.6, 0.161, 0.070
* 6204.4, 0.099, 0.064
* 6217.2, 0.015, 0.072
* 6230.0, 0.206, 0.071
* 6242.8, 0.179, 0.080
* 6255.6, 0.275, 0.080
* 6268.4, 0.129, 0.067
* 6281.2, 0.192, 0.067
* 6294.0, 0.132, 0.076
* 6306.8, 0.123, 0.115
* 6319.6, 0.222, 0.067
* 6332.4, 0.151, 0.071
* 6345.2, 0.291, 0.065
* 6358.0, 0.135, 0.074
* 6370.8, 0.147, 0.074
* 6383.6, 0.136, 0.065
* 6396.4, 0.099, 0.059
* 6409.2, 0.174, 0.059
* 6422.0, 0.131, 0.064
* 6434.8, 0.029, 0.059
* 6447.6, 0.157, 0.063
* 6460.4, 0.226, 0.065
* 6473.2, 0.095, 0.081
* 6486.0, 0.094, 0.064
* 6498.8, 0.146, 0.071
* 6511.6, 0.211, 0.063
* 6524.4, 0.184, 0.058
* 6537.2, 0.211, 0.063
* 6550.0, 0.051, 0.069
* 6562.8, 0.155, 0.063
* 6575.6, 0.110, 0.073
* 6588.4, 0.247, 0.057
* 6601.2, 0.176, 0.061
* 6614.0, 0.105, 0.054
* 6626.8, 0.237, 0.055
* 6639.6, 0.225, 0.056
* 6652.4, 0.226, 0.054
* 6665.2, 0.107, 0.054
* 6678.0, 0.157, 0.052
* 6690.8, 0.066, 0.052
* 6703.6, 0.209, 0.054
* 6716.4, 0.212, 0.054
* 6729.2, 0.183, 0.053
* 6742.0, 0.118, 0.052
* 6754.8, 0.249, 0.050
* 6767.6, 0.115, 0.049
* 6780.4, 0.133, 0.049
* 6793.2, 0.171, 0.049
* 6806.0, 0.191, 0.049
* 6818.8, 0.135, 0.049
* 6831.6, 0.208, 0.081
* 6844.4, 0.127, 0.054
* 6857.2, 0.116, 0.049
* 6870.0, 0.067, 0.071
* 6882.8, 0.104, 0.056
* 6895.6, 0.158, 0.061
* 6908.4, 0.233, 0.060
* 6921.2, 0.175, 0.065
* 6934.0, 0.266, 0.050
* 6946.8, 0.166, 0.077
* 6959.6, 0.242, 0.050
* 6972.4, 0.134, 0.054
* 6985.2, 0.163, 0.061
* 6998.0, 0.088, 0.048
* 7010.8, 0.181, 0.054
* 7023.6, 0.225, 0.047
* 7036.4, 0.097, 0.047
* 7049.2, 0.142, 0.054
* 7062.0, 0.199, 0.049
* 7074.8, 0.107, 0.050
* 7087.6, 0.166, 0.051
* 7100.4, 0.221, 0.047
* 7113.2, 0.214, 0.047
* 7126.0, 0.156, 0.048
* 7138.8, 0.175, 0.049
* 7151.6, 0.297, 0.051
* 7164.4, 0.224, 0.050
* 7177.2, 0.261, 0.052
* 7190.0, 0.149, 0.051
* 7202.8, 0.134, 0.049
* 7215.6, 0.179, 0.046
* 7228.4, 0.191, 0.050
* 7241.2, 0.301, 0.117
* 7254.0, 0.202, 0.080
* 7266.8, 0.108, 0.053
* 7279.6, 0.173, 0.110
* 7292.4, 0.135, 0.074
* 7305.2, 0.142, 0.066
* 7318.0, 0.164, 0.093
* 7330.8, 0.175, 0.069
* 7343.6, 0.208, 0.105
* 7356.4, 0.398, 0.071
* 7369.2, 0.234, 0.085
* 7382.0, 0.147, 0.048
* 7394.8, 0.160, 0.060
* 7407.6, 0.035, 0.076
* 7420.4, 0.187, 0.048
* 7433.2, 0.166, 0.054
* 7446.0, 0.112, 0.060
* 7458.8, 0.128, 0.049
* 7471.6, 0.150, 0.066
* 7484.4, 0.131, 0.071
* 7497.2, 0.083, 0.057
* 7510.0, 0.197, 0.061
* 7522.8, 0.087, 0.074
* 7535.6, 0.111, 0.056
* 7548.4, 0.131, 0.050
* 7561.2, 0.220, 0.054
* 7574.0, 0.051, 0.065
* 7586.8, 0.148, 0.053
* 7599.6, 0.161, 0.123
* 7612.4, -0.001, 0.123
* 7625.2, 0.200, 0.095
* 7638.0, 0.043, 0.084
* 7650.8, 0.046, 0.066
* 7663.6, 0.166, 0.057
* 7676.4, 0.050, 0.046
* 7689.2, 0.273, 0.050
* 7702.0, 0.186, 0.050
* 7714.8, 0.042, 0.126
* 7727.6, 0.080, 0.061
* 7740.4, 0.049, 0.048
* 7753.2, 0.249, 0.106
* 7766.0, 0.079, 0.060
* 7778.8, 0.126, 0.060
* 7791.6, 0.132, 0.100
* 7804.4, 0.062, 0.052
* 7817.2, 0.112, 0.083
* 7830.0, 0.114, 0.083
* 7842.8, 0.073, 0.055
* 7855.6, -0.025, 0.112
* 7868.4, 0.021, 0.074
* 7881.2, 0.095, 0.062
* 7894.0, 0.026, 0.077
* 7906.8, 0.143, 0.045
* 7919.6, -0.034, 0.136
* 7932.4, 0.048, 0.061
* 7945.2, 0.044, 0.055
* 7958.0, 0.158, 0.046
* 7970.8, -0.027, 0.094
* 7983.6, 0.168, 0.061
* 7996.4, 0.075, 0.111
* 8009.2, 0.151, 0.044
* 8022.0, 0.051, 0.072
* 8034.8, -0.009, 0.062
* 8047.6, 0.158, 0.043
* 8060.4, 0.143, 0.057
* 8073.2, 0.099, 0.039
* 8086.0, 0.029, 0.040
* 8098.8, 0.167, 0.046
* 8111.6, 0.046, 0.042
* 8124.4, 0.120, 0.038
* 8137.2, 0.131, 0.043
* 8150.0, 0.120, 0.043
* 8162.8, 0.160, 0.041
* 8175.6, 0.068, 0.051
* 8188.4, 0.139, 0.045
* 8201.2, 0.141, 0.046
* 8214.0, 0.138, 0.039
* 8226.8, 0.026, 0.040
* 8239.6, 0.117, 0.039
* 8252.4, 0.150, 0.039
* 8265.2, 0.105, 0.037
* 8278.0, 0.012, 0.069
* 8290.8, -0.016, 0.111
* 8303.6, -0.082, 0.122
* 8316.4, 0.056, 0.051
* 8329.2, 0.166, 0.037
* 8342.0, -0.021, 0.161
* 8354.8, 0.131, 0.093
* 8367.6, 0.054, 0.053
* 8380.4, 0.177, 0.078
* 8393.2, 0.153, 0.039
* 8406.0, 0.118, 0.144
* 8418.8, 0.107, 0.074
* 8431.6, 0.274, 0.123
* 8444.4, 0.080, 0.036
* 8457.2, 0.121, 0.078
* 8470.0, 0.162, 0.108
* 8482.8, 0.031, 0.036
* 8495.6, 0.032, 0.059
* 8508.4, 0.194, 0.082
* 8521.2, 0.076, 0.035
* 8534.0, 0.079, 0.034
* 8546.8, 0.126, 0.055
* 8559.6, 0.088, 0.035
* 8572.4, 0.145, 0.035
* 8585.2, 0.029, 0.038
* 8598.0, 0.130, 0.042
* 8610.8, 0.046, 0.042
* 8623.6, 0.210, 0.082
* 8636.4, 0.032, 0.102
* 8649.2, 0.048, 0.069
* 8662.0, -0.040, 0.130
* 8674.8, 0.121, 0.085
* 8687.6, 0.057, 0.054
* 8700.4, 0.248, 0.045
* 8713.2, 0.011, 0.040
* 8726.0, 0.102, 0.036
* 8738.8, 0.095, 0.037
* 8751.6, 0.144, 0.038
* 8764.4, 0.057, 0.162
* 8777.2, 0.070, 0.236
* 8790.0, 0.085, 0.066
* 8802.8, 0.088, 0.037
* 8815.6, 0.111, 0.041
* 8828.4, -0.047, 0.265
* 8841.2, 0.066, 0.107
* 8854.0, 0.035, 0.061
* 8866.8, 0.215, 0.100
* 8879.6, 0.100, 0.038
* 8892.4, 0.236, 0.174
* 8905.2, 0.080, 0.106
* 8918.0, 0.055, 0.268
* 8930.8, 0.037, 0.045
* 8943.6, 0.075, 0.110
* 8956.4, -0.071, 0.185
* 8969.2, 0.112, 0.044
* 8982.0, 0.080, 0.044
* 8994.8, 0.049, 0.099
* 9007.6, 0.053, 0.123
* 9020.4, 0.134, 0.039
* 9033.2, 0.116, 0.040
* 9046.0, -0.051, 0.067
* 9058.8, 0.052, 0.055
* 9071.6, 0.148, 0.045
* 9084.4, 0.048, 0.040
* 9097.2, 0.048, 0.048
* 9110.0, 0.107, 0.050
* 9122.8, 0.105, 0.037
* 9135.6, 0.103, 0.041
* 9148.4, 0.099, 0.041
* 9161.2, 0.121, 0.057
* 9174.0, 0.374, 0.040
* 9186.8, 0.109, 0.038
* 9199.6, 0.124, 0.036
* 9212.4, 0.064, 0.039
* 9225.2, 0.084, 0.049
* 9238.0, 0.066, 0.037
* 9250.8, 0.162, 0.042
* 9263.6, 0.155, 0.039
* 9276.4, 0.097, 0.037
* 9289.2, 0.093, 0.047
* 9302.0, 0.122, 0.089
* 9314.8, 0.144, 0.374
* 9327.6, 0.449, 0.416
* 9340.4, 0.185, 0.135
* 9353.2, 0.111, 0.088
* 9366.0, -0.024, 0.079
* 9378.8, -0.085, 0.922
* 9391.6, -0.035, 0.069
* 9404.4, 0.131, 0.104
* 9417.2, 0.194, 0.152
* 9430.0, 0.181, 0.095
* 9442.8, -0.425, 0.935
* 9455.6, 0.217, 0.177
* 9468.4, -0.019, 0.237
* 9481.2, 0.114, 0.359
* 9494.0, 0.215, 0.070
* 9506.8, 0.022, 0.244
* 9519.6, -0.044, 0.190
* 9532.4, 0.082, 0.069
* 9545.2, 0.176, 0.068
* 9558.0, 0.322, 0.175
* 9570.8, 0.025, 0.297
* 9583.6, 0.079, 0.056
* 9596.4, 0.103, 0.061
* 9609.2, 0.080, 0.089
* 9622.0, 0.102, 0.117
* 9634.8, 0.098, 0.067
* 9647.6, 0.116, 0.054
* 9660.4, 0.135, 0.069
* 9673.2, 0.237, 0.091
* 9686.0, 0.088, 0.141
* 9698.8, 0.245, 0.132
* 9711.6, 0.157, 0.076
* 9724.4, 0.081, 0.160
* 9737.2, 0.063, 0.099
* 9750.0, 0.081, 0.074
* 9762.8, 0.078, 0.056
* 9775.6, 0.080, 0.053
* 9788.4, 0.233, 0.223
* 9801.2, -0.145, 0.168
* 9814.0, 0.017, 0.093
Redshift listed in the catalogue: 1.46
